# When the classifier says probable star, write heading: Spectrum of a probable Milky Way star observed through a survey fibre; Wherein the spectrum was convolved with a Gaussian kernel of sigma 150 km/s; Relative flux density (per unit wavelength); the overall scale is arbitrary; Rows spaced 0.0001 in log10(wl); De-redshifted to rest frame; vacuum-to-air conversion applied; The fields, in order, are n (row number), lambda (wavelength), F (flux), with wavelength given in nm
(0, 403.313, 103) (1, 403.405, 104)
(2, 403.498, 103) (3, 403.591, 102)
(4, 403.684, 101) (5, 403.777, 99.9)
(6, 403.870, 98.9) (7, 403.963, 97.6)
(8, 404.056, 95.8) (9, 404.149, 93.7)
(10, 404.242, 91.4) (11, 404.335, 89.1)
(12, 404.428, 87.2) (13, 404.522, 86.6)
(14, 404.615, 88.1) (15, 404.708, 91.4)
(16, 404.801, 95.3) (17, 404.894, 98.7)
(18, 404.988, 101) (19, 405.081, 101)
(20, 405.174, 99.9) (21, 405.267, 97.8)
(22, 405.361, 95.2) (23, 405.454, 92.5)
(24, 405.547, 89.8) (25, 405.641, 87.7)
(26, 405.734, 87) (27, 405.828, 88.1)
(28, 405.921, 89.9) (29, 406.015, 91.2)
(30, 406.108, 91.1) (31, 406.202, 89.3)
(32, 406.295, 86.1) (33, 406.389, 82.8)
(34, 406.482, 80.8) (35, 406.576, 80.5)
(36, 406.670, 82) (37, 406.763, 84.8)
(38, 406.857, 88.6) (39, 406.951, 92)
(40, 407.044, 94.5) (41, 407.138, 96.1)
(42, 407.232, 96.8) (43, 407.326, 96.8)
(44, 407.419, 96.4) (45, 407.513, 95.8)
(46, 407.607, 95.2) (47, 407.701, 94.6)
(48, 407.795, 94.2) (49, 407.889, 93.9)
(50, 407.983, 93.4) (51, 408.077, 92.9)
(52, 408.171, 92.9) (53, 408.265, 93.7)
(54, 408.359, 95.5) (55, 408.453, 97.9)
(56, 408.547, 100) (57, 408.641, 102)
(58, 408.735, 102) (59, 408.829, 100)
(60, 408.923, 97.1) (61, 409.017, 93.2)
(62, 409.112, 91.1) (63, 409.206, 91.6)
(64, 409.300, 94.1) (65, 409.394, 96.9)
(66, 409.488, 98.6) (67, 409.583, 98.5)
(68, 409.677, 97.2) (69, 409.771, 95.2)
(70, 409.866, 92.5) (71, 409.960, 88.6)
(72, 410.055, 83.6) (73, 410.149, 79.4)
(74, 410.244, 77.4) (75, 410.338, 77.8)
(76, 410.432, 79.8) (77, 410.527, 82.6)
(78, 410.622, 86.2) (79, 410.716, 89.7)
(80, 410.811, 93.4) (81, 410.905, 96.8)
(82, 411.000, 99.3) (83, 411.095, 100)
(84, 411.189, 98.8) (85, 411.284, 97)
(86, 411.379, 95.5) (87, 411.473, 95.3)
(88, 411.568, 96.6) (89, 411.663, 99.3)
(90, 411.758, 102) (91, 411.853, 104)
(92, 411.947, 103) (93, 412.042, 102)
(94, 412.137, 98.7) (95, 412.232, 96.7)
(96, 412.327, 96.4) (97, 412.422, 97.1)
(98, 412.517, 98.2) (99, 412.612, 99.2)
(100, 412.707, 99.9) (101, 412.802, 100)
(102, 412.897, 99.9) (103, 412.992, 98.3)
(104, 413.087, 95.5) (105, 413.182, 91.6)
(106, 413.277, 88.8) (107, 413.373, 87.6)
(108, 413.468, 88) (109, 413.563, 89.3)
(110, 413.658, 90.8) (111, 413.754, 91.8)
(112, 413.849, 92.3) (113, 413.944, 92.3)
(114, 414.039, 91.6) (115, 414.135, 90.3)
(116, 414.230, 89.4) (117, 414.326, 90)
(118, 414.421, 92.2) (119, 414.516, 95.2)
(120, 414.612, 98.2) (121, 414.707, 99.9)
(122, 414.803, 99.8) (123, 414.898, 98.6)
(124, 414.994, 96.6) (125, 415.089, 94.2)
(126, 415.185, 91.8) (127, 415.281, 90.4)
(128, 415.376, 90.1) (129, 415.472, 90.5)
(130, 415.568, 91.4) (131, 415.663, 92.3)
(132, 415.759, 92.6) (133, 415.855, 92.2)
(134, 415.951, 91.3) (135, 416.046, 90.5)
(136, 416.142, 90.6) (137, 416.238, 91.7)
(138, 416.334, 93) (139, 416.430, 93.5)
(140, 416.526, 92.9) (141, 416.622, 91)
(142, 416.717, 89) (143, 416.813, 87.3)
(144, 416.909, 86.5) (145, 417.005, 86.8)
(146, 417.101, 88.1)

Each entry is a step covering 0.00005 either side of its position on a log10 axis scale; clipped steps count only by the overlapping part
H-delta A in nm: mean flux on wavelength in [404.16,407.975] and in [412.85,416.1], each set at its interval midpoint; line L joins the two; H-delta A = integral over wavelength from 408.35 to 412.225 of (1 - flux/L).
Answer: -0.09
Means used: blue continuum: 91.6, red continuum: 92.8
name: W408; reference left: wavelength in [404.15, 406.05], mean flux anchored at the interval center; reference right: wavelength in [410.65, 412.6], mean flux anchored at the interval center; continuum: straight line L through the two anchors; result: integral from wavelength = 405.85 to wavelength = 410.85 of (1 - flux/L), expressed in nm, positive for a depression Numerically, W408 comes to 0.195 nm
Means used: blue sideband 92.5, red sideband 97.9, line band 91.5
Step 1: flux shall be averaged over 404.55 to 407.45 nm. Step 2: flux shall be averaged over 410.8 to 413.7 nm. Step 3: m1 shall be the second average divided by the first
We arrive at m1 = 1.1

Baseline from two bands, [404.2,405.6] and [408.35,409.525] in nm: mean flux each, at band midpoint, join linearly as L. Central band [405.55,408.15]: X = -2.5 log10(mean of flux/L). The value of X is 0.06 mag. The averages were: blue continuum 93.6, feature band 90.5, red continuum 97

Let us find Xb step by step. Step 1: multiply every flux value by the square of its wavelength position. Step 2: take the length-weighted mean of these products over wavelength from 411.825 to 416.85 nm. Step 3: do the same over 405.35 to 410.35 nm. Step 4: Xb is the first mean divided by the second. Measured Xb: 1.1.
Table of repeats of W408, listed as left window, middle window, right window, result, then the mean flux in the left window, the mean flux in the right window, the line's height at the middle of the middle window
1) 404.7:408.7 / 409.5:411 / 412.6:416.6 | 0.07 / 92.8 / 93.2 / 92.9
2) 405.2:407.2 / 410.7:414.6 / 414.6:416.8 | -0.16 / 89.1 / 93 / 91.7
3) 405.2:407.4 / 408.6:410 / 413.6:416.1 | -0.08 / 89.8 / 92.9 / 90.9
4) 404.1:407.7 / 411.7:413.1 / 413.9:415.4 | -0.09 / 91.4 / 93.9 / 93.2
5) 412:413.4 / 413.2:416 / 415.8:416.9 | 0.04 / 96.7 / 91.1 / 93.8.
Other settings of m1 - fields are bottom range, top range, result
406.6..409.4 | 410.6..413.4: 1.03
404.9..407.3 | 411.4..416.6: 1.04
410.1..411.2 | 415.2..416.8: 1.04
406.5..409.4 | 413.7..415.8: 0.99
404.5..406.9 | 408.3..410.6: 1.02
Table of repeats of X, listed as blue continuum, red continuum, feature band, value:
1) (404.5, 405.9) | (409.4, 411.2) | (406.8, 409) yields -0.05 mag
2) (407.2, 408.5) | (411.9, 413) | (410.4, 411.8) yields 0.04 mag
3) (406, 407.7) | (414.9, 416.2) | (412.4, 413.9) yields -0.03 mag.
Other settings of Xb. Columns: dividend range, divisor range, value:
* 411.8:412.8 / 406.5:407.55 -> 1.12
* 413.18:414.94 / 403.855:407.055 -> 1.06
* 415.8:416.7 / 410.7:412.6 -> 0.96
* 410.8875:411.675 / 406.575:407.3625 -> 1.10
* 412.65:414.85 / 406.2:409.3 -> 1.04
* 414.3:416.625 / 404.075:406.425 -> 1.07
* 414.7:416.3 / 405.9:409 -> 1.04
